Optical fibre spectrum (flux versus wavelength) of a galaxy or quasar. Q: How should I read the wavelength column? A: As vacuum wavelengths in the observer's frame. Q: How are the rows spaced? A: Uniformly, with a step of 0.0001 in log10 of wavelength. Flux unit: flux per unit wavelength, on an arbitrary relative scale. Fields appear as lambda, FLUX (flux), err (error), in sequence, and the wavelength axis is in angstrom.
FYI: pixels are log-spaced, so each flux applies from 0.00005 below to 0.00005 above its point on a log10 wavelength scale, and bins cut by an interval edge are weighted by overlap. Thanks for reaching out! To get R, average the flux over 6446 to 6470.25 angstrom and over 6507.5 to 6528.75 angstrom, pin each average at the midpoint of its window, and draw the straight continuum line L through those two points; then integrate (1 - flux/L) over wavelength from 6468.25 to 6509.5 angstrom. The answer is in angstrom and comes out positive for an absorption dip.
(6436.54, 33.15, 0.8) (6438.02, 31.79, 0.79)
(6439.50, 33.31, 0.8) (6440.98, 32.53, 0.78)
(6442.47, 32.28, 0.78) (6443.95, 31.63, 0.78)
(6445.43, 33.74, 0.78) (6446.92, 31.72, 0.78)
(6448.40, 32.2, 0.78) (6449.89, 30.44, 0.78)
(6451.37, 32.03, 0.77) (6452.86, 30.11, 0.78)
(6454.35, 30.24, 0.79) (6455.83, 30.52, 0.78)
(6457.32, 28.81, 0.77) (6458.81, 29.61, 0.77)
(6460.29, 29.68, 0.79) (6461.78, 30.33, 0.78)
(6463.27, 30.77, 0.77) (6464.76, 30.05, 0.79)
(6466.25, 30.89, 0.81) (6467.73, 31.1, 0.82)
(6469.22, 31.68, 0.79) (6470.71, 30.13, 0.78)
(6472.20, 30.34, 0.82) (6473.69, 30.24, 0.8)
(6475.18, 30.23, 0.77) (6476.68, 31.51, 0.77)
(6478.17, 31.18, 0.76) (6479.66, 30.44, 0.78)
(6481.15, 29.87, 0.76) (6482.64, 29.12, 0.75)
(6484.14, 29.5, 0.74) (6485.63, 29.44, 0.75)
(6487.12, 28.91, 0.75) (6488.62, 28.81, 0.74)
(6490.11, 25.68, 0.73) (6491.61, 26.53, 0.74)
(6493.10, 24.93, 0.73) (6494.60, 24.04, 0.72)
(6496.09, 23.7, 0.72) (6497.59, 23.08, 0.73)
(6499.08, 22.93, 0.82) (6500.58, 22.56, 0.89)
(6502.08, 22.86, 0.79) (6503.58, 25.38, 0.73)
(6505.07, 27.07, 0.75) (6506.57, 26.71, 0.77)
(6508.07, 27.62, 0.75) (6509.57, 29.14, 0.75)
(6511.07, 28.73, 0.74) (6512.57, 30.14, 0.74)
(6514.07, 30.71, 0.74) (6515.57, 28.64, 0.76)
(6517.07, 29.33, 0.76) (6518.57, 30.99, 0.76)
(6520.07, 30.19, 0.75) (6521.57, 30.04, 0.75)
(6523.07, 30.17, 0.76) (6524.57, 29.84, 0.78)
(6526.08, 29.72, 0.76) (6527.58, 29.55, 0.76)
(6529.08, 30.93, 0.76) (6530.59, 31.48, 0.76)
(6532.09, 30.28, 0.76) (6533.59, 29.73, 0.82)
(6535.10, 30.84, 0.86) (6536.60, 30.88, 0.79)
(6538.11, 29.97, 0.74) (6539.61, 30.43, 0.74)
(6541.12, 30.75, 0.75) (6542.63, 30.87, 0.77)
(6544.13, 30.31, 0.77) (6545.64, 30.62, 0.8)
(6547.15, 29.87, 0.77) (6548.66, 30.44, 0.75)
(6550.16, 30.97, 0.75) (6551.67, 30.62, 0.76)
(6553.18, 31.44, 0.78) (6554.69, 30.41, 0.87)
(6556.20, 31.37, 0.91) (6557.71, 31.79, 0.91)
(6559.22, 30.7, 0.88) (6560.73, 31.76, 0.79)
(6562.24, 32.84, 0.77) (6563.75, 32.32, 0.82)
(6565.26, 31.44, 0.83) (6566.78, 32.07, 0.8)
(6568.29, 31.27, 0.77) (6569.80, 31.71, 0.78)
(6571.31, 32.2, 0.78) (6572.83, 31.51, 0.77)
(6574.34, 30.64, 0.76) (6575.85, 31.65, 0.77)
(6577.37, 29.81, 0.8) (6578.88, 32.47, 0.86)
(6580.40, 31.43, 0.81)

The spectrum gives 3.5 angstrom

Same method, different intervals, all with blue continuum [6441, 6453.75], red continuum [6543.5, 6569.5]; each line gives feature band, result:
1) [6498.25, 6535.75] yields 3.34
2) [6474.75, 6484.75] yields 0.42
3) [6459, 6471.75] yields 0.46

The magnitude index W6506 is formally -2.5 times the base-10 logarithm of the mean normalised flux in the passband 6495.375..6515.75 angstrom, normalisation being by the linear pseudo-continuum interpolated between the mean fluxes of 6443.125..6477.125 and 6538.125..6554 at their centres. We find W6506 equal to 0.17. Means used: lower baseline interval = 30.8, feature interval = 26.3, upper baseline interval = 30.6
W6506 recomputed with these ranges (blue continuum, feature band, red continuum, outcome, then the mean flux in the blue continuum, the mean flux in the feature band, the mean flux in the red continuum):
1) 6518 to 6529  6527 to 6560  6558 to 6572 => 0.01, 30.1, 30.7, 31.8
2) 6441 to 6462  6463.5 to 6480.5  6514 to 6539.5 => 0.00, 31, 30.7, 30.2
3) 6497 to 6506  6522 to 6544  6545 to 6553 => -0.08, 24.1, 30.4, 30.6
